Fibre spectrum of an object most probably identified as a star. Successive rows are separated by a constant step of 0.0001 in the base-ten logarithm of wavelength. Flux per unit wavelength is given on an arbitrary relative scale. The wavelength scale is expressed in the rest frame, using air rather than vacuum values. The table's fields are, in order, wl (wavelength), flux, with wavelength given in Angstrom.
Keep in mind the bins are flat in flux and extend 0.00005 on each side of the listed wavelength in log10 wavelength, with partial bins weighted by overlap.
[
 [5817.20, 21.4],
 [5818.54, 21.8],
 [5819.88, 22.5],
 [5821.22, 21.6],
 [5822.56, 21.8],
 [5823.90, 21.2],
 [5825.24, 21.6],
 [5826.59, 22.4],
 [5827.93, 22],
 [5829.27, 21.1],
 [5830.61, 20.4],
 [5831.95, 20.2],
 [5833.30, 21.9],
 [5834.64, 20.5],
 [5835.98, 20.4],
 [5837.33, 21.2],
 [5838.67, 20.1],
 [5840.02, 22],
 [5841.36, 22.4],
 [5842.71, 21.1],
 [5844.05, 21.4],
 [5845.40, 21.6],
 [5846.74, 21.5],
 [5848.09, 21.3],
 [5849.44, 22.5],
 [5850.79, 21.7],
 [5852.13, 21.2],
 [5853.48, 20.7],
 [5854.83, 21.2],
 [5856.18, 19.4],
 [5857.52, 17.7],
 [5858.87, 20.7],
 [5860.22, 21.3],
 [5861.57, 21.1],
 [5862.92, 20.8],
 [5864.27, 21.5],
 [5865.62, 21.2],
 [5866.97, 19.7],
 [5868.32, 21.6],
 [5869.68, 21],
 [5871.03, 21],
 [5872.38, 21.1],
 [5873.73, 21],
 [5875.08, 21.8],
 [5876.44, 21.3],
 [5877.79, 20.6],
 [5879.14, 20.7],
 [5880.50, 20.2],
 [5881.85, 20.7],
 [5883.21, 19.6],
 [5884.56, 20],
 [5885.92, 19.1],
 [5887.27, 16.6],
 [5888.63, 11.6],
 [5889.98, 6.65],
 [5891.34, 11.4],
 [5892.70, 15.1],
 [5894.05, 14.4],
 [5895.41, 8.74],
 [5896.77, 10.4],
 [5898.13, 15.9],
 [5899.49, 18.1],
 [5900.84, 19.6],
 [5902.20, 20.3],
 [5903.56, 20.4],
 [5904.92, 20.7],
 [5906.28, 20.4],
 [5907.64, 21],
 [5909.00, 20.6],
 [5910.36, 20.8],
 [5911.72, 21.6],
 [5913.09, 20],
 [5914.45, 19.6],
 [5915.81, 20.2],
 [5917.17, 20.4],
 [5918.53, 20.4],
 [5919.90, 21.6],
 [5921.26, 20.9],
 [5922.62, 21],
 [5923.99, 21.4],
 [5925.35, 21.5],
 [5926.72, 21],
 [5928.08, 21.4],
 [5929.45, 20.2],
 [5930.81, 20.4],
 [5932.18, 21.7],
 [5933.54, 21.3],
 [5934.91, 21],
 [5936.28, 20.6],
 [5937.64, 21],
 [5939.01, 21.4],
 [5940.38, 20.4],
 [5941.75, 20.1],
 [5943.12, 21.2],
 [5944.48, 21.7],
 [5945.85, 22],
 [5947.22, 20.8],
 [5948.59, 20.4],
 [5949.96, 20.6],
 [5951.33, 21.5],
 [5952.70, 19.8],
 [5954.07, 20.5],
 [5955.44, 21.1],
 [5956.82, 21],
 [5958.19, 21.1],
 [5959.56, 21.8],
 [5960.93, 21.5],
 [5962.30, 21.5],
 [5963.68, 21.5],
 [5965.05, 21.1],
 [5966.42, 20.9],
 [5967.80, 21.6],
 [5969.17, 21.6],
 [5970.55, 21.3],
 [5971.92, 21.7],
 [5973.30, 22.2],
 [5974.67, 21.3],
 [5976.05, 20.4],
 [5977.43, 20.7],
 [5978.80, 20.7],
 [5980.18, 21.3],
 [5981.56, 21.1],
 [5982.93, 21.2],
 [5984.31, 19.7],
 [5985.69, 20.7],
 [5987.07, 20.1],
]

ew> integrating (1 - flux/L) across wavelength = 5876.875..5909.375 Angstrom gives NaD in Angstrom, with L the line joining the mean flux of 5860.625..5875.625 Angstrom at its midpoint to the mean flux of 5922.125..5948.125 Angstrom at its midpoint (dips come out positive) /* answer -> 6.0 Angstrom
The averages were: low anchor 21.1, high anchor 21.1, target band 17.2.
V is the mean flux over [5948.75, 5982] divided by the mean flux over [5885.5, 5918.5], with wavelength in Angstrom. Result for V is 1.2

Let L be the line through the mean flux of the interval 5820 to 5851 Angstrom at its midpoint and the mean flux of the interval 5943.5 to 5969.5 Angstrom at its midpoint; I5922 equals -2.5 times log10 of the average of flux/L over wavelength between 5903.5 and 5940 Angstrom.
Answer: 0.02 mag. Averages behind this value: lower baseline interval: 21.4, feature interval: 20.8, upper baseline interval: 21.2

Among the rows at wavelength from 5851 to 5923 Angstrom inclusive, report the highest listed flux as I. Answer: 21.8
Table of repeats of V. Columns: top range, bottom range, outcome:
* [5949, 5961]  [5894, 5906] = 1.25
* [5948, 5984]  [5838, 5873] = 1.00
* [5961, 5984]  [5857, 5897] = 1.16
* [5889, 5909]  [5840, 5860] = 0.76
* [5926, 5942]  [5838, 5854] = 0.97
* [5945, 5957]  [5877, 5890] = 1.15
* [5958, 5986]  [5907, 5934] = 1.02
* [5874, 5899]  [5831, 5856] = 0.78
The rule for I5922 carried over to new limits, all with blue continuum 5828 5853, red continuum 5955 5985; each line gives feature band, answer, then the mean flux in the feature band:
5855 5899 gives 0.16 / 18.3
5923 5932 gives 0.01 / 21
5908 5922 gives 0.03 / 20.6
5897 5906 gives 0.13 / 18.8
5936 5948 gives 0.01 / 21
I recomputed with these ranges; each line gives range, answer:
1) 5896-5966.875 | 22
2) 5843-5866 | 22.5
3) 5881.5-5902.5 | 20.7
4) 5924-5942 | 21.7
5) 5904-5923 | 21.6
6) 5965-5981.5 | 22.2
